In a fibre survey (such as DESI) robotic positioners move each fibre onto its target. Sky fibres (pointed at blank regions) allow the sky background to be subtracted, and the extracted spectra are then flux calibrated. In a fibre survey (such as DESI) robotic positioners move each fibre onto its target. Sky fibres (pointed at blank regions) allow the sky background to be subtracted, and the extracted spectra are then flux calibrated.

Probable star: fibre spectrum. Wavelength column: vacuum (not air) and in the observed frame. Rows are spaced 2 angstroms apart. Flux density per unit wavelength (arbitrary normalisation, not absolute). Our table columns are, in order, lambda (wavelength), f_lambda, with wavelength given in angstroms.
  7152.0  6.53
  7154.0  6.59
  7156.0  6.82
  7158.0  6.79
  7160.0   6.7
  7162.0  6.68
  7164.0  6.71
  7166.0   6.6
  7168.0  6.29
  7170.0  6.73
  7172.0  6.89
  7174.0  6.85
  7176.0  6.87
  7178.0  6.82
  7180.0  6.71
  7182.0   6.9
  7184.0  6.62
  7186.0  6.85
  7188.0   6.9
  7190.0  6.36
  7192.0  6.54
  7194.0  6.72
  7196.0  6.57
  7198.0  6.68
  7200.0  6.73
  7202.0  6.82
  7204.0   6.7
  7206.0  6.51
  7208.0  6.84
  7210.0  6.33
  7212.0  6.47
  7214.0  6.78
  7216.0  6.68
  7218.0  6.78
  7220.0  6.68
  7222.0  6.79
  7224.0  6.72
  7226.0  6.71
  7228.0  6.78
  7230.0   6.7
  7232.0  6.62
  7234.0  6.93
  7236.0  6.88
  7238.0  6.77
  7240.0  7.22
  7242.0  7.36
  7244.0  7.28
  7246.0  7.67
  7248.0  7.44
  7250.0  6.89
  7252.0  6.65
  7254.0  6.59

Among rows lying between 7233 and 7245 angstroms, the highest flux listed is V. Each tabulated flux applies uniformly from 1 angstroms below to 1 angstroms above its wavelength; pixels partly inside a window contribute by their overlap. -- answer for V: 7.36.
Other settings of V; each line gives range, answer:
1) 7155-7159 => 6.82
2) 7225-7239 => 6.93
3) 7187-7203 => 6.9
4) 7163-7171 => 6.73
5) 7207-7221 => 6.84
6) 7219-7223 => 6.79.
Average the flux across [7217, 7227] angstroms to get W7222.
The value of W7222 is 6.74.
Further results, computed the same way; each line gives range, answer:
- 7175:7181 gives 6.8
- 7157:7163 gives 6.72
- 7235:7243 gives 7.06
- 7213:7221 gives 6.73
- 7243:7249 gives 7.46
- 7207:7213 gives 6.55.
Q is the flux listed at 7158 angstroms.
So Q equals 6.79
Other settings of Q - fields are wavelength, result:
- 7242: 7.36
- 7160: 6.7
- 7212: 6.47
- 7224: 6.72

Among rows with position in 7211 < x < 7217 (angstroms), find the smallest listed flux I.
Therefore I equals 6.47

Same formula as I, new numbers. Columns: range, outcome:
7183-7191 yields 6.36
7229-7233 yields 6.62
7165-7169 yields 6.29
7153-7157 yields 6.59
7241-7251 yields 6.89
